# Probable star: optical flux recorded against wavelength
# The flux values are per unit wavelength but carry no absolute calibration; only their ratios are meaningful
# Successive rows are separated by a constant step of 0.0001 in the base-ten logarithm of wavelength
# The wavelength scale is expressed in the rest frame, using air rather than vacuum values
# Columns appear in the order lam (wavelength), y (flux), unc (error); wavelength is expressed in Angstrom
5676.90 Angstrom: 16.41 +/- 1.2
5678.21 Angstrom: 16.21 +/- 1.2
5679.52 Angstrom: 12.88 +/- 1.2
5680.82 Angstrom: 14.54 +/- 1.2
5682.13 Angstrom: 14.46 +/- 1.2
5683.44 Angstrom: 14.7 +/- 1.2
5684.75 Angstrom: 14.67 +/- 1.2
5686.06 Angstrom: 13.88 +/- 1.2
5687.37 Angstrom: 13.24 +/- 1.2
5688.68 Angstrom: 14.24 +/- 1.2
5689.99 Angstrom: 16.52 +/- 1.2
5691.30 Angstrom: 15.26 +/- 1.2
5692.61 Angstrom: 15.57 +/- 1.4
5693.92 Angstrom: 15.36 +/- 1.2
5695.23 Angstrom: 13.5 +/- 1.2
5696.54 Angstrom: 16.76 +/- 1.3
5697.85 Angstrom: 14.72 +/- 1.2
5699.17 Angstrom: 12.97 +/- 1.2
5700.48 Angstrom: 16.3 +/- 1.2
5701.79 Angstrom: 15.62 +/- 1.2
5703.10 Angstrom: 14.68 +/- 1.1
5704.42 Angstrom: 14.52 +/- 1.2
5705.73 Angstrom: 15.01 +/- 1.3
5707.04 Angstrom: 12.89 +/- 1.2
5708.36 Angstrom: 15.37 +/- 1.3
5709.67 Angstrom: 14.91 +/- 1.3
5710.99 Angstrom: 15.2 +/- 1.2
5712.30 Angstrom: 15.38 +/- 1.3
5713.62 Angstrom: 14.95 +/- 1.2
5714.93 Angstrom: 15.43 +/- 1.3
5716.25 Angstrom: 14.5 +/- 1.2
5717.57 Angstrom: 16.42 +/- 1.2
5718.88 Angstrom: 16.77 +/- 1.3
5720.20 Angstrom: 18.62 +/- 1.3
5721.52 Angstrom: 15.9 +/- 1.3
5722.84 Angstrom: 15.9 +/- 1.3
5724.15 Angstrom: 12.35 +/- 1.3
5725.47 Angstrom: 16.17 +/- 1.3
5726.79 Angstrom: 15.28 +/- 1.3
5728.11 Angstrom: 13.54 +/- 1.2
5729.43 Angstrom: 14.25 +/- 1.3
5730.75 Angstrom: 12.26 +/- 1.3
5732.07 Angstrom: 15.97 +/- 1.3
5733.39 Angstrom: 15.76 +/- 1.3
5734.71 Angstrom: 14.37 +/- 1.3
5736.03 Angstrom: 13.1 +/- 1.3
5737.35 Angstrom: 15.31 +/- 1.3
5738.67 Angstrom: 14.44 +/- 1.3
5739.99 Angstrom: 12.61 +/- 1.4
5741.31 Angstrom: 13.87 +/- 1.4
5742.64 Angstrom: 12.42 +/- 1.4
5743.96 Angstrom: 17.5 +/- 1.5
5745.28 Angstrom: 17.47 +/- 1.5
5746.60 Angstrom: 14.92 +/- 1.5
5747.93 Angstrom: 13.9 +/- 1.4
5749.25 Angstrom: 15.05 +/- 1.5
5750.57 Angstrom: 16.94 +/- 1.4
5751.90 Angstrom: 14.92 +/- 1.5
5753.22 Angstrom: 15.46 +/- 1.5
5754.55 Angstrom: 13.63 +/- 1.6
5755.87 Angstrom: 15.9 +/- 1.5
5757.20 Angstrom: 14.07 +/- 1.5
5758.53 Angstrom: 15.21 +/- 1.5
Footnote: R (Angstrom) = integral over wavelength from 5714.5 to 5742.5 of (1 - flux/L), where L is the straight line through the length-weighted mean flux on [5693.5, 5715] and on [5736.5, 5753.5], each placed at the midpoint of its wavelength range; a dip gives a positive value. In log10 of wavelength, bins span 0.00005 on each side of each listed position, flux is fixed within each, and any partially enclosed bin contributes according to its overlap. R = 0.17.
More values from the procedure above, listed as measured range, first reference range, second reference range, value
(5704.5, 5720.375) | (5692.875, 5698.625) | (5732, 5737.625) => -0.41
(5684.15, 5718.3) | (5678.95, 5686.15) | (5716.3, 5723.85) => 0.77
